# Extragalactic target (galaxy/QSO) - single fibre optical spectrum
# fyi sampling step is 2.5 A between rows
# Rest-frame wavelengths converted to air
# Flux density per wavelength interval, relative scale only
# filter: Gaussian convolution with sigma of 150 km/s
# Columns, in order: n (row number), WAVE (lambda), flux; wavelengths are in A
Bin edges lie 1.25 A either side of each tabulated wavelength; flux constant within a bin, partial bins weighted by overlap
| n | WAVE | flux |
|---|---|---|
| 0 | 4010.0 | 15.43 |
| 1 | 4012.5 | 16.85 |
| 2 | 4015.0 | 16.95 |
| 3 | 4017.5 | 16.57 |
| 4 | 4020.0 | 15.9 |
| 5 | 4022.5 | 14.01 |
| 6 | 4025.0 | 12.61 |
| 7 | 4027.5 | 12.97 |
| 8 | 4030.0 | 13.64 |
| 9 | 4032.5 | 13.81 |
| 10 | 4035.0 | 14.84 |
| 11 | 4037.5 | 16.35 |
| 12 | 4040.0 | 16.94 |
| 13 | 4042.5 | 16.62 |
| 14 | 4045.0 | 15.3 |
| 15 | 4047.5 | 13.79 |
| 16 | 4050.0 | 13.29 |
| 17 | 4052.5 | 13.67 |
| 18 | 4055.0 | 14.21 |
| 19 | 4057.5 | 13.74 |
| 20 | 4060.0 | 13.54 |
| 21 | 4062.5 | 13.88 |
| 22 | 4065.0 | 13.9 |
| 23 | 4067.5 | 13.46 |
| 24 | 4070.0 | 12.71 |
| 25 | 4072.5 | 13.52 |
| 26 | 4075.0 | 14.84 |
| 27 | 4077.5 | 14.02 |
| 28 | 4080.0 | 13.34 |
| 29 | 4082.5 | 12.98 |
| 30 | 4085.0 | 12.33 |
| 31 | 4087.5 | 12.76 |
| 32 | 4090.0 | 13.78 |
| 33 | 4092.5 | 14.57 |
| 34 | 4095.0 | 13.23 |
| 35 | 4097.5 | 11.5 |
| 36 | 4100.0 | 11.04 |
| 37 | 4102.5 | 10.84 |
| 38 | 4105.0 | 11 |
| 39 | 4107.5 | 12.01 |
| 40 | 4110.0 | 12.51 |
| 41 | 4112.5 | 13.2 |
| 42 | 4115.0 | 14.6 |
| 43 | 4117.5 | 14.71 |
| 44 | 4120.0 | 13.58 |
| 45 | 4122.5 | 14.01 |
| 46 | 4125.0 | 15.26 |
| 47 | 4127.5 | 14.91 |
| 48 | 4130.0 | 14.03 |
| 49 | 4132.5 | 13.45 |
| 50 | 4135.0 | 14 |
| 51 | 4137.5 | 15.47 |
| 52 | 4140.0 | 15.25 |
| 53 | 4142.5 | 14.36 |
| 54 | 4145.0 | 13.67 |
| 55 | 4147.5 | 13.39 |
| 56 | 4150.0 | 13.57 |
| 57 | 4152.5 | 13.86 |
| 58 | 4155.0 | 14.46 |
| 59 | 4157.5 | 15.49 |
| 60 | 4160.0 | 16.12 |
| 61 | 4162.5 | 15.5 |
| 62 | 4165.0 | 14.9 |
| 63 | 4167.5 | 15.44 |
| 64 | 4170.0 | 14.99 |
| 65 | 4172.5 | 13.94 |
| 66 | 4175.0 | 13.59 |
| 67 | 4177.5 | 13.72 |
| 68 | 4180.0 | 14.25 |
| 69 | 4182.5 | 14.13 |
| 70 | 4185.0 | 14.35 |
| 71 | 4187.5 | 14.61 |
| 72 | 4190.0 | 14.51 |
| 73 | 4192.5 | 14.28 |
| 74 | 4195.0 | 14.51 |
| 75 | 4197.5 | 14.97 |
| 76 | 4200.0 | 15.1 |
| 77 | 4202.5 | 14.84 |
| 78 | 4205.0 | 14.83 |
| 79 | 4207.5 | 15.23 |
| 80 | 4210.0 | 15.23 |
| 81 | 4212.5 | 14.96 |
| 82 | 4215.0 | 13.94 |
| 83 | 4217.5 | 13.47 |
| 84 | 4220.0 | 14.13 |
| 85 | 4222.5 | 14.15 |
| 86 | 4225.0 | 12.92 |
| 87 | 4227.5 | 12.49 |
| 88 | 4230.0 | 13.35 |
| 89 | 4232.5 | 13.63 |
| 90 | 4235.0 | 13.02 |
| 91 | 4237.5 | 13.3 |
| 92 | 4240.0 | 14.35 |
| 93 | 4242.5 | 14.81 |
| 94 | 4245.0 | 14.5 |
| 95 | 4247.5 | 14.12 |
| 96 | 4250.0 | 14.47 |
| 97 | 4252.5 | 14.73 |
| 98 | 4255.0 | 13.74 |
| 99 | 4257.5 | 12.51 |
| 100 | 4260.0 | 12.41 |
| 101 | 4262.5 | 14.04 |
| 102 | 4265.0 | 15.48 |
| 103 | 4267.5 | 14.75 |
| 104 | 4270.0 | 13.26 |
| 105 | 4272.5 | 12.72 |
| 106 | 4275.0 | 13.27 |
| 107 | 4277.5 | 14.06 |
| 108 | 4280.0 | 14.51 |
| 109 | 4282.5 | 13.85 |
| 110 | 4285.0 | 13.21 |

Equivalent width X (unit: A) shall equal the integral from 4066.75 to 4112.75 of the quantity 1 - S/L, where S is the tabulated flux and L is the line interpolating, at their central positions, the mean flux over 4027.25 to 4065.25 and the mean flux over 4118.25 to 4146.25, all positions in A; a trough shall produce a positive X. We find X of 5.12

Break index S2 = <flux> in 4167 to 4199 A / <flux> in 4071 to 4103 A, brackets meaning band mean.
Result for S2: 1.10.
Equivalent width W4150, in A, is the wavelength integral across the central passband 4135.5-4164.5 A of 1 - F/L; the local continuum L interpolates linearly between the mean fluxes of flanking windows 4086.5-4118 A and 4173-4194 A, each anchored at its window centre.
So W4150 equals -2.3 A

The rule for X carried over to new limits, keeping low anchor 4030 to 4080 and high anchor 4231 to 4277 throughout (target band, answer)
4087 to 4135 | 3.1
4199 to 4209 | -0.8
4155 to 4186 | -1.5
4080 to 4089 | 0.9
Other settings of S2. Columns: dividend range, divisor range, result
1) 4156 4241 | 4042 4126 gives 1.07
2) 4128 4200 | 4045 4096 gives 1.06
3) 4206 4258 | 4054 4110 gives 1.07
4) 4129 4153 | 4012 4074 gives 0.97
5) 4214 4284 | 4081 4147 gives 1.03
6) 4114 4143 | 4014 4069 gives 1.00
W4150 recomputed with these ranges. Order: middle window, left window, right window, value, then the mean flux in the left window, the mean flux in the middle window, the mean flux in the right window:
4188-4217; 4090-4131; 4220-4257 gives -2.3 A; 13.2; 14.7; 13.8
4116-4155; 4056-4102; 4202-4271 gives -2.1 A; 13.3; 14.2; 14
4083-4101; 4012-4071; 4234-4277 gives 2.0 A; 14.5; 12.8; 13.9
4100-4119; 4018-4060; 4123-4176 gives 2.5 A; 14.5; 12.6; 14.6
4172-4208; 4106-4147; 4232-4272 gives -1.2 A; 14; 14.5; 13.9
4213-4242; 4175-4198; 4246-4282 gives 1.0 A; 14.3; 13.6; 13.9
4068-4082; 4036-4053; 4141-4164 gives 1.3 A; 15.2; 13.6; 14.5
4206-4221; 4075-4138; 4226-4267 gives -0.9 A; 13.3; 14.5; 13.8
